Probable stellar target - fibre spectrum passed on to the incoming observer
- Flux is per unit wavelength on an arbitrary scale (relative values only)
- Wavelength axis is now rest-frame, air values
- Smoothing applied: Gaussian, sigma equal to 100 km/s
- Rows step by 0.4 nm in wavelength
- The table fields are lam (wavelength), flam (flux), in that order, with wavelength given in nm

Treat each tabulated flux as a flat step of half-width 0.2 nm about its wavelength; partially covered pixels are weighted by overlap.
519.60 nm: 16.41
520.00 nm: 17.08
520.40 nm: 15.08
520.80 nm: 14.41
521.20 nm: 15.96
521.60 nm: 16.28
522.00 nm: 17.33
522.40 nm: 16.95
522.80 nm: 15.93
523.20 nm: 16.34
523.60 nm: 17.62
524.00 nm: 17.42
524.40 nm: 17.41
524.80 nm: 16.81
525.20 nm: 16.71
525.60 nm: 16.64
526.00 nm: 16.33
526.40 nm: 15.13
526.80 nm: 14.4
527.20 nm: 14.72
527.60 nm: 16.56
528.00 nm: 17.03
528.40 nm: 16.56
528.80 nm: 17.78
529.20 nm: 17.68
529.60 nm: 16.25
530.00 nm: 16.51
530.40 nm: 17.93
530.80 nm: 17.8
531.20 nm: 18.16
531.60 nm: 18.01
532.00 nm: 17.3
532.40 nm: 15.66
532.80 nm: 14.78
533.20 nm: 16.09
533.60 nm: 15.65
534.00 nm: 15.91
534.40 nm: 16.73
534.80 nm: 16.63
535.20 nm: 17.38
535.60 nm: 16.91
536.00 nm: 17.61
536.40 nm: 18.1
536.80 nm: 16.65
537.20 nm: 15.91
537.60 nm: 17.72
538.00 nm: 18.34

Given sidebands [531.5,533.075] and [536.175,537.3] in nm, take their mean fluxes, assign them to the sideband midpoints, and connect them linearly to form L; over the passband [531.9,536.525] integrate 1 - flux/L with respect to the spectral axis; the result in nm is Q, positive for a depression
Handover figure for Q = 0.03 nm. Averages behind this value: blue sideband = 16.3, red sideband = 17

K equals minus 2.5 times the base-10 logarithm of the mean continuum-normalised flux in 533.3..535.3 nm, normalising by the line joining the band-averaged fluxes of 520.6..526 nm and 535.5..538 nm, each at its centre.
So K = 0.05 mag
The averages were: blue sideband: 16.6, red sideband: 17.3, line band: 16.4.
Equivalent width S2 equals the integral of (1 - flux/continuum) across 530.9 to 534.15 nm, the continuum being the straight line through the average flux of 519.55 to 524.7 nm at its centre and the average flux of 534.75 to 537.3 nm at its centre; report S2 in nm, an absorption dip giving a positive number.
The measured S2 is 0.085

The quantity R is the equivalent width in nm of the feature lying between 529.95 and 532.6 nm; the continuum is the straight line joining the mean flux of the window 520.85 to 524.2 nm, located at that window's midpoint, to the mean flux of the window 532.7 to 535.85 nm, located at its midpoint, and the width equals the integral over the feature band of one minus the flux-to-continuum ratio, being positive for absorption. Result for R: -0.16 nm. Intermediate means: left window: 16.6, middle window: 17.4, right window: 16.3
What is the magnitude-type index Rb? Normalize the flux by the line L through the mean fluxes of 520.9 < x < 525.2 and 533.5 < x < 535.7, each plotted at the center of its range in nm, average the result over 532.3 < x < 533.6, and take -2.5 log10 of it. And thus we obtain 0.072 mag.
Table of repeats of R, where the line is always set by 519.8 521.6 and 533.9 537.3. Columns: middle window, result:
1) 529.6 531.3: -0.093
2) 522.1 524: -0.110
